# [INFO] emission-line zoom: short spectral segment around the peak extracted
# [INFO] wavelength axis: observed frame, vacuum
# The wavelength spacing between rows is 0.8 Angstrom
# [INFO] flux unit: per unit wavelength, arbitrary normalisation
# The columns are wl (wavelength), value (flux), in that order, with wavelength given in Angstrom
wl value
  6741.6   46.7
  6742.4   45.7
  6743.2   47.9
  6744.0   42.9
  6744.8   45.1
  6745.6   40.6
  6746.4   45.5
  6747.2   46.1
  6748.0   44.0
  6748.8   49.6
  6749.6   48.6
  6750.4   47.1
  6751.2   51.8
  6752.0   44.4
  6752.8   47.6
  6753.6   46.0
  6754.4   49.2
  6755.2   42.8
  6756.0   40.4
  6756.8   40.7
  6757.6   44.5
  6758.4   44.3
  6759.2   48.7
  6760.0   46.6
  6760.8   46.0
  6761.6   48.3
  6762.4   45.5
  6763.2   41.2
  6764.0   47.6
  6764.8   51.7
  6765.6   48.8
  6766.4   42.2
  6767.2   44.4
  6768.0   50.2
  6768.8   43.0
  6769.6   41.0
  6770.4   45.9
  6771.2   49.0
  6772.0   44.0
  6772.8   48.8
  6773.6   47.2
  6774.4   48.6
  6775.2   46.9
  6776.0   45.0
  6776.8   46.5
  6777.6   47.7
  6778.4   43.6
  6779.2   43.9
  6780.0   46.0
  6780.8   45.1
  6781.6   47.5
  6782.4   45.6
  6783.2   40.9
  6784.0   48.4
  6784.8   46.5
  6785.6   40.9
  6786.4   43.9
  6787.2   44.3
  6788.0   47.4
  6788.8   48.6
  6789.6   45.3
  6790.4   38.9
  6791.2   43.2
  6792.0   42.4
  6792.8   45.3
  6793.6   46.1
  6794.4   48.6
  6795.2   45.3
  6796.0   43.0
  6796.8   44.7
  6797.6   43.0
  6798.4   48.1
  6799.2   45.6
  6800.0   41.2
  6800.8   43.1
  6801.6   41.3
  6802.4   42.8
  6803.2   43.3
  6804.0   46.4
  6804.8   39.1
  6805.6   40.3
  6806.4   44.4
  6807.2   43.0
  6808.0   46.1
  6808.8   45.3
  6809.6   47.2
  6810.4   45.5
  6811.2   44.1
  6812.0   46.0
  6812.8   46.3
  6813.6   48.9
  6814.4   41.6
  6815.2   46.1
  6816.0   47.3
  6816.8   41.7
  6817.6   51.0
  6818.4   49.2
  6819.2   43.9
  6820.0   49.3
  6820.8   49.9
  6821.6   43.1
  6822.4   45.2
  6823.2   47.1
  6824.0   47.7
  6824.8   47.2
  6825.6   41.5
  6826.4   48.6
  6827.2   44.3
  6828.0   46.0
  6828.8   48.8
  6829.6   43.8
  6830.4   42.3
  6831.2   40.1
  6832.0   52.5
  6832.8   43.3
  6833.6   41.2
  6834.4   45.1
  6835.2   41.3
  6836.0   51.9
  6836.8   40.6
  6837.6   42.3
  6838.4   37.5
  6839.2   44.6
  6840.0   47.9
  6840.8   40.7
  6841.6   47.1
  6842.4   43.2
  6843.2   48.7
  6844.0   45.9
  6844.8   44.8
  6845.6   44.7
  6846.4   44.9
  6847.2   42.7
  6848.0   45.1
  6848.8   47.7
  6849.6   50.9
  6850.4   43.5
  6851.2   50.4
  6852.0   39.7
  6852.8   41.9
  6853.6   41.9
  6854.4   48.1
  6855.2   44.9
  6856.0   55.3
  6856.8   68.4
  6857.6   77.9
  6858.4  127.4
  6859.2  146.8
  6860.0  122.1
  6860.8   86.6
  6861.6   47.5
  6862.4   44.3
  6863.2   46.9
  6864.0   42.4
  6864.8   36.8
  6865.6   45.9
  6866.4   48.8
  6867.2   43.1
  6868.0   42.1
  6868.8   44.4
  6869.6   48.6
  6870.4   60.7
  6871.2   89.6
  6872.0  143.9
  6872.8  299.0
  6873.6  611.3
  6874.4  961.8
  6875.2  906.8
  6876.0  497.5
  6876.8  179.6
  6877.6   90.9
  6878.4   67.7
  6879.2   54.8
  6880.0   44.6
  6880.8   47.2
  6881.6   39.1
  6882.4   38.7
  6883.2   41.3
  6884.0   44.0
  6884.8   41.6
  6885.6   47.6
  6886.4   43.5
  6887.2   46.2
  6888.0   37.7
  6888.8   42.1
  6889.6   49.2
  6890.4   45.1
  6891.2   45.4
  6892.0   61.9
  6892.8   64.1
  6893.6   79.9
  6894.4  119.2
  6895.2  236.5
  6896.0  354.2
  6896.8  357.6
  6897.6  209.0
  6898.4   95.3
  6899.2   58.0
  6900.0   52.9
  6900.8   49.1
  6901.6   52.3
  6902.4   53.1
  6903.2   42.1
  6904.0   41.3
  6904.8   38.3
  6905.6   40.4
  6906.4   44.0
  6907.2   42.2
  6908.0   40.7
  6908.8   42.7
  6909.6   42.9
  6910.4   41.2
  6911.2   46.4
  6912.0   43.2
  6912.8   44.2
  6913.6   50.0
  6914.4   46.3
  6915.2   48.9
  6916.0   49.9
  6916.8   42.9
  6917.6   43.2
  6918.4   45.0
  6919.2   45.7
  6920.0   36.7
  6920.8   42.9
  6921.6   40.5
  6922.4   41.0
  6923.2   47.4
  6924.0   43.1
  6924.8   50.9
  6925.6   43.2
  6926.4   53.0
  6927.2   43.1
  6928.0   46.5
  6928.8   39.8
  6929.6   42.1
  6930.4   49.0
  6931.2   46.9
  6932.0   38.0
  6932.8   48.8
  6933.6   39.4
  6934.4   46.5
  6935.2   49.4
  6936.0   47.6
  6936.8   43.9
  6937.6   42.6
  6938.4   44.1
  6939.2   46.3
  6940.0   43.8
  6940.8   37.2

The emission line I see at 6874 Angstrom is H-alpha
